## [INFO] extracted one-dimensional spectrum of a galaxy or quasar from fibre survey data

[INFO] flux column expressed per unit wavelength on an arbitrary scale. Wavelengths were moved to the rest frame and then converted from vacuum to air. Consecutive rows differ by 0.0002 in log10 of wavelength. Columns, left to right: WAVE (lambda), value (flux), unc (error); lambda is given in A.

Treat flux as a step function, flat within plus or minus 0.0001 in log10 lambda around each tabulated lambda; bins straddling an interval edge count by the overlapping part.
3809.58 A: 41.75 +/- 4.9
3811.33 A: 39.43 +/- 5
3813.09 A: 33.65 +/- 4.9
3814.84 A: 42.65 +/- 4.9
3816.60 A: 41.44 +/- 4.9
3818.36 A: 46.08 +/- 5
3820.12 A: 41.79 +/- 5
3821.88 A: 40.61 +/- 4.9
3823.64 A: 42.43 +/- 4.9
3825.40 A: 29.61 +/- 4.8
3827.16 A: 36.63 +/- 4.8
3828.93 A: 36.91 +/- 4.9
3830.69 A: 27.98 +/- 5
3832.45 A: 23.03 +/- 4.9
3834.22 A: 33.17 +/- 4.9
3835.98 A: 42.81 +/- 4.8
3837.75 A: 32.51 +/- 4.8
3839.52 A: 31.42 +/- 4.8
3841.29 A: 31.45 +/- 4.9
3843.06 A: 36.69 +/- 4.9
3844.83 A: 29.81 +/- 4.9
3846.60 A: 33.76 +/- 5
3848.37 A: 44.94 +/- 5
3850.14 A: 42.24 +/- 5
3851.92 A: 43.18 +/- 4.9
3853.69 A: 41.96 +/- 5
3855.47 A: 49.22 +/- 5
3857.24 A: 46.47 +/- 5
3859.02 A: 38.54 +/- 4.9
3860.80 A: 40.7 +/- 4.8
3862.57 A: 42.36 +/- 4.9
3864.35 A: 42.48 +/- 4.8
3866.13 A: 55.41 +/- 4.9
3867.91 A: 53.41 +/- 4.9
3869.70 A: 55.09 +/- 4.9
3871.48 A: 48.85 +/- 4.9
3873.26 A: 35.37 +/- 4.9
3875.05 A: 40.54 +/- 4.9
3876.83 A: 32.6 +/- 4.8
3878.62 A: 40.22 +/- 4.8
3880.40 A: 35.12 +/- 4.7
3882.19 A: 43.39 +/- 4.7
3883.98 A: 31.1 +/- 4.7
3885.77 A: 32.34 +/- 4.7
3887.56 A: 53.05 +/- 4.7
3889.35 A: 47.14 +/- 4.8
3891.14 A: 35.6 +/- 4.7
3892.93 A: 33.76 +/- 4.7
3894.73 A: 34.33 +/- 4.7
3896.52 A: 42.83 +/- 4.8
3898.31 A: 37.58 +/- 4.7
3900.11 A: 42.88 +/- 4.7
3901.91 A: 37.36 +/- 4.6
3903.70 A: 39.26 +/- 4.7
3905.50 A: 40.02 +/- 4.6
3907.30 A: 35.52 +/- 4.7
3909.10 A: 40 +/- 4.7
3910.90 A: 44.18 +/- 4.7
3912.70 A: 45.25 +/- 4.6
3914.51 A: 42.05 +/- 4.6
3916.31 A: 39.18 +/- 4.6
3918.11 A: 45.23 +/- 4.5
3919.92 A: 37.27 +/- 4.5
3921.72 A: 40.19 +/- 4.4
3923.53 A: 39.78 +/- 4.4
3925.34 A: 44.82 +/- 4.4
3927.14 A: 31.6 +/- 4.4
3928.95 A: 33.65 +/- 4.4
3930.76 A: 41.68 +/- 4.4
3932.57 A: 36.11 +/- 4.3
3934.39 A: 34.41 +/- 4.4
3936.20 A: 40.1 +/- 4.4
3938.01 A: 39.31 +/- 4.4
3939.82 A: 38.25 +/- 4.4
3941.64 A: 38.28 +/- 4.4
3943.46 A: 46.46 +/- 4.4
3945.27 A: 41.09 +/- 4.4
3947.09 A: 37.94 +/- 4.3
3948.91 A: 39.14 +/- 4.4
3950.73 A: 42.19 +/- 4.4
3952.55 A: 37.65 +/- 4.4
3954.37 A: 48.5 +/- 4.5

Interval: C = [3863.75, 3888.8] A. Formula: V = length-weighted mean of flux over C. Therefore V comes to 42.8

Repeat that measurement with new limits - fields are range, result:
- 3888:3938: 39.5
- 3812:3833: 37.1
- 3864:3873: 50.5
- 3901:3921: 40.5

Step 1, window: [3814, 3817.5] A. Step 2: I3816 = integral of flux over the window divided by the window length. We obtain 42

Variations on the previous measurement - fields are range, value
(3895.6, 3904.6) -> 40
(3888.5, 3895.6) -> 37.6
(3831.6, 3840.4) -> 32.6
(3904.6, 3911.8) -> 39.9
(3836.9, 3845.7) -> 32.4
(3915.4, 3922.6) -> 40.5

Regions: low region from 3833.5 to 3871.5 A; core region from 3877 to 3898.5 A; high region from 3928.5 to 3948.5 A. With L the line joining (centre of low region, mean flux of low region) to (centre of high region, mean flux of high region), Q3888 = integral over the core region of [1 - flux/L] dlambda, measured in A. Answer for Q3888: 0.9 A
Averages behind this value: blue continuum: 41.5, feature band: 38.7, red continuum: 39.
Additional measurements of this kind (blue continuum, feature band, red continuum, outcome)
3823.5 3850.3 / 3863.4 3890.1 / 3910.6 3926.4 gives -3.6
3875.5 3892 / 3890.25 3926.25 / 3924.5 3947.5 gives -0.9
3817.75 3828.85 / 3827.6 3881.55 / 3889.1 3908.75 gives -1.0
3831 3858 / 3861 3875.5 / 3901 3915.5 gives -3.1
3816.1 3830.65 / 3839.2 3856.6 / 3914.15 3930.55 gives 0.0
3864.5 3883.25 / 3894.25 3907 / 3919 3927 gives 0.7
